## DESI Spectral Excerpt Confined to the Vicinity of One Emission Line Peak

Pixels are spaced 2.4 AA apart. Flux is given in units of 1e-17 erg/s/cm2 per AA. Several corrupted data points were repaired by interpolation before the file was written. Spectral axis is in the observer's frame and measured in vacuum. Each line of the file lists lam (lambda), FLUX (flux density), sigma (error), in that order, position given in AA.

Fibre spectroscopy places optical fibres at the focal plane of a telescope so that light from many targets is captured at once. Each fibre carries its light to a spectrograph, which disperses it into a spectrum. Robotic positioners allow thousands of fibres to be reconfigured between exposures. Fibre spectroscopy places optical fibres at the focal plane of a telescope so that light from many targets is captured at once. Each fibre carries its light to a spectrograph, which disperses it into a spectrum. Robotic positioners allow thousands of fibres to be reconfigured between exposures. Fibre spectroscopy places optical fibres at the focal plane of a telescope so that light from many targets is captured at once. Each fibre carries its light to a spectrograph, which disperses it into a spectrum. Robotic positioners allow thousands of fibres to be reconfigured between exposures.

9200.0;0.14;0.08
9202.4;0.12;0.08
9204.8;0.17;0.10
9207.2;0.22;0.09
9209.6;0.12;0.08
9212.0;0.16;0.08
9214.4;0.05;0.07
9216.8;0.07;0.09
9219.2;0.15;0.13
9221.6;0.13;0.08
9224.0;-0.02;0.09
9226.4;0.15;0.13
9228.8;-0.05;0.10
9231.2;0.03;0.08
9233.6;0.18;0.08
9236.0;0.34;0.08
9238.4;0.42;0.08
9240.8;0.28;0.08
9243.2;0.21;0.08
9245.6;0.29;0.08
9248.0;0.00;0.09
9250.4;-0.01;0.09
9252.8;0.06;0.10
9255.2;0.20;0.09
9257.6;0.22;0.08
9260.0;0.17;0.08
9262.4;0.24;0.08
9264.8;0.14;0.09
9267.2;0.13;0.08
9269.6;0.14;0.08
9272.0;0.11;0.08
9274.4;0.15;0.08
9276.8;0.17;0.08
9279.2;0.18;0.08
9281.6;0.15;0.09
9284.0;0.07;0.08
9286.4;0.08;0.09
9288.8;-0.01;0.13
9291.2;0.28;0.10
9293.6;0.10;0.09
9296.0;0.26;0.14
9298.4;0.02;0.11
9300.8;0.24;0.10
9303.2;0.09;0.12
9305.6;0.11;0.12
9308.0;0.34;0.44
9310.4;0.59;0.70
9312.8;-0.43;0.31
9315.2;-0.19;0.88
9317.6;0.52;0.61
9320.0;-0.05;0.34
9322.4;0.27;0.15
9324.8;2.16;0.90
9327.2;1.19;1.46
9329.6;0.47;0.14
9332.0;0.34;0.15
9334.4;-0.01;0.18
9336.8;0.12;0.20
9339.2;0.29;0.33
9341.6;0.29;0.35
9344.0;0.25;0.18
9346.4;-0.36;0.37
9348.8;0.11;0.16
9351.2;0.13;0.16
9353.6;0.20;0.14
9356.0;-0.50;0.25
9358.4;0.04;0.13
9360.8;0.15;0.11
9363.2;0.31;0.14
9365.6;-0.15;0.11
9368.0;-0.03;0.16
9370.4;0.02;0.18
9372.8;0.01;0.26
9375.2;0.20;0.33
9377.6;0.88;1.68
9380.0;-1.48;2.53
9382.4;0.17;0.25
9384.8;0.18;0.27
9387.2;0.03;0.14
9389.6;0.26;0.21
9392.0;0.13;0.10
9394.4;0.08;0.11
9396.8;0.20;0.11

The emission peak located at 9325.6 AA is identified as [O III] 5007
